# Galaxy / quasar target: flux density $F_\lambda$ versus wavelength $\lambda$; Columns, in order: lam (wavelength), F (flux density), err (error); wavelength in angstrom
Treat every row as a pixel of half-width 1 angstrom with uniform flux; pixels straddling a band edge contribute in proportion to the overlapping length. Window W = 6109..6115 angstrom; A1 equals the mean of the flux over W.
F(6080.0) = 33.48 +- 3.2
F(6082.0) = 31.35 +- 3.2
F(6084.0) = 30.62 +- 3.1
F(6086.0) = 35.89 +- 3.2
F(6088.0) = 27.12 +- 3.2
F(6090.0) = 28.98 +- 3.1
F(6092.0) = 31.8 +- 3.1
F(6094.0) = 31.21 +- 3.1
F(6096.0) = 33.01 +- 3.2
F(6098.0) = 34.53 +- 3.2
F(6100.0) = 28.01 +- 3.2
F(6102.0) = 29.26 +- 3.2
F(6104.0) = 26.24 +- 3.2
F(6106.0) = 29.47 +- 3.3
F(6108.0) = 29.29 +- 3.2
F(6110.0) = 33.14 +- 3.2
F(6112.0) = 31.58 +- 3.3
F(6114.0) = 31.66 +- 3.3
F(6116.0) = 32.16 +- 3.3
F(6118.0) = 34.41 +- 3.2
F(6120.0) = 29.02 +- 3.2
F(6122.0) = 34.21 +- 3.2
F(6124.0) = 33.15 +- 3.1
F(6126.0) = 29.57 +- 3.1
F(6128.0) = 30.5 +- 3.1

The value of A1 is 32.1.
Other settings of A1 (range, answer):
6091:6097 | 32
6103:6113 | 29.9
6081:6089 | 31.2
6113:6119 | 32.7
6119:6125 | 32.1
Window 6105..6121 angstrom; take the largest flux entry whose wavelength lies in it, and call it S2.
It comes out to 34.41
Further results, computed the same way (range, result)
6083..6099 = 35.89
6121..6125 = 34.21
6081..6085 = 31.35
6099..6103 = 29.26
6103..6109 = 29.47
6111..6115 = 31.66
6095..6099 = 34.53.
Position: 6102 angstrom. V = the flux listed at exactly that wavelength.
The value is 29.26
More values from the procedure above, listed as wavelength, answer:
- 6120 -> 29.02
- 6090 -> 28.98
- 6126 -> 29.57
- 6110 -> 33.14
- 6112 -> 31.58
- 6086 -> 35.89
